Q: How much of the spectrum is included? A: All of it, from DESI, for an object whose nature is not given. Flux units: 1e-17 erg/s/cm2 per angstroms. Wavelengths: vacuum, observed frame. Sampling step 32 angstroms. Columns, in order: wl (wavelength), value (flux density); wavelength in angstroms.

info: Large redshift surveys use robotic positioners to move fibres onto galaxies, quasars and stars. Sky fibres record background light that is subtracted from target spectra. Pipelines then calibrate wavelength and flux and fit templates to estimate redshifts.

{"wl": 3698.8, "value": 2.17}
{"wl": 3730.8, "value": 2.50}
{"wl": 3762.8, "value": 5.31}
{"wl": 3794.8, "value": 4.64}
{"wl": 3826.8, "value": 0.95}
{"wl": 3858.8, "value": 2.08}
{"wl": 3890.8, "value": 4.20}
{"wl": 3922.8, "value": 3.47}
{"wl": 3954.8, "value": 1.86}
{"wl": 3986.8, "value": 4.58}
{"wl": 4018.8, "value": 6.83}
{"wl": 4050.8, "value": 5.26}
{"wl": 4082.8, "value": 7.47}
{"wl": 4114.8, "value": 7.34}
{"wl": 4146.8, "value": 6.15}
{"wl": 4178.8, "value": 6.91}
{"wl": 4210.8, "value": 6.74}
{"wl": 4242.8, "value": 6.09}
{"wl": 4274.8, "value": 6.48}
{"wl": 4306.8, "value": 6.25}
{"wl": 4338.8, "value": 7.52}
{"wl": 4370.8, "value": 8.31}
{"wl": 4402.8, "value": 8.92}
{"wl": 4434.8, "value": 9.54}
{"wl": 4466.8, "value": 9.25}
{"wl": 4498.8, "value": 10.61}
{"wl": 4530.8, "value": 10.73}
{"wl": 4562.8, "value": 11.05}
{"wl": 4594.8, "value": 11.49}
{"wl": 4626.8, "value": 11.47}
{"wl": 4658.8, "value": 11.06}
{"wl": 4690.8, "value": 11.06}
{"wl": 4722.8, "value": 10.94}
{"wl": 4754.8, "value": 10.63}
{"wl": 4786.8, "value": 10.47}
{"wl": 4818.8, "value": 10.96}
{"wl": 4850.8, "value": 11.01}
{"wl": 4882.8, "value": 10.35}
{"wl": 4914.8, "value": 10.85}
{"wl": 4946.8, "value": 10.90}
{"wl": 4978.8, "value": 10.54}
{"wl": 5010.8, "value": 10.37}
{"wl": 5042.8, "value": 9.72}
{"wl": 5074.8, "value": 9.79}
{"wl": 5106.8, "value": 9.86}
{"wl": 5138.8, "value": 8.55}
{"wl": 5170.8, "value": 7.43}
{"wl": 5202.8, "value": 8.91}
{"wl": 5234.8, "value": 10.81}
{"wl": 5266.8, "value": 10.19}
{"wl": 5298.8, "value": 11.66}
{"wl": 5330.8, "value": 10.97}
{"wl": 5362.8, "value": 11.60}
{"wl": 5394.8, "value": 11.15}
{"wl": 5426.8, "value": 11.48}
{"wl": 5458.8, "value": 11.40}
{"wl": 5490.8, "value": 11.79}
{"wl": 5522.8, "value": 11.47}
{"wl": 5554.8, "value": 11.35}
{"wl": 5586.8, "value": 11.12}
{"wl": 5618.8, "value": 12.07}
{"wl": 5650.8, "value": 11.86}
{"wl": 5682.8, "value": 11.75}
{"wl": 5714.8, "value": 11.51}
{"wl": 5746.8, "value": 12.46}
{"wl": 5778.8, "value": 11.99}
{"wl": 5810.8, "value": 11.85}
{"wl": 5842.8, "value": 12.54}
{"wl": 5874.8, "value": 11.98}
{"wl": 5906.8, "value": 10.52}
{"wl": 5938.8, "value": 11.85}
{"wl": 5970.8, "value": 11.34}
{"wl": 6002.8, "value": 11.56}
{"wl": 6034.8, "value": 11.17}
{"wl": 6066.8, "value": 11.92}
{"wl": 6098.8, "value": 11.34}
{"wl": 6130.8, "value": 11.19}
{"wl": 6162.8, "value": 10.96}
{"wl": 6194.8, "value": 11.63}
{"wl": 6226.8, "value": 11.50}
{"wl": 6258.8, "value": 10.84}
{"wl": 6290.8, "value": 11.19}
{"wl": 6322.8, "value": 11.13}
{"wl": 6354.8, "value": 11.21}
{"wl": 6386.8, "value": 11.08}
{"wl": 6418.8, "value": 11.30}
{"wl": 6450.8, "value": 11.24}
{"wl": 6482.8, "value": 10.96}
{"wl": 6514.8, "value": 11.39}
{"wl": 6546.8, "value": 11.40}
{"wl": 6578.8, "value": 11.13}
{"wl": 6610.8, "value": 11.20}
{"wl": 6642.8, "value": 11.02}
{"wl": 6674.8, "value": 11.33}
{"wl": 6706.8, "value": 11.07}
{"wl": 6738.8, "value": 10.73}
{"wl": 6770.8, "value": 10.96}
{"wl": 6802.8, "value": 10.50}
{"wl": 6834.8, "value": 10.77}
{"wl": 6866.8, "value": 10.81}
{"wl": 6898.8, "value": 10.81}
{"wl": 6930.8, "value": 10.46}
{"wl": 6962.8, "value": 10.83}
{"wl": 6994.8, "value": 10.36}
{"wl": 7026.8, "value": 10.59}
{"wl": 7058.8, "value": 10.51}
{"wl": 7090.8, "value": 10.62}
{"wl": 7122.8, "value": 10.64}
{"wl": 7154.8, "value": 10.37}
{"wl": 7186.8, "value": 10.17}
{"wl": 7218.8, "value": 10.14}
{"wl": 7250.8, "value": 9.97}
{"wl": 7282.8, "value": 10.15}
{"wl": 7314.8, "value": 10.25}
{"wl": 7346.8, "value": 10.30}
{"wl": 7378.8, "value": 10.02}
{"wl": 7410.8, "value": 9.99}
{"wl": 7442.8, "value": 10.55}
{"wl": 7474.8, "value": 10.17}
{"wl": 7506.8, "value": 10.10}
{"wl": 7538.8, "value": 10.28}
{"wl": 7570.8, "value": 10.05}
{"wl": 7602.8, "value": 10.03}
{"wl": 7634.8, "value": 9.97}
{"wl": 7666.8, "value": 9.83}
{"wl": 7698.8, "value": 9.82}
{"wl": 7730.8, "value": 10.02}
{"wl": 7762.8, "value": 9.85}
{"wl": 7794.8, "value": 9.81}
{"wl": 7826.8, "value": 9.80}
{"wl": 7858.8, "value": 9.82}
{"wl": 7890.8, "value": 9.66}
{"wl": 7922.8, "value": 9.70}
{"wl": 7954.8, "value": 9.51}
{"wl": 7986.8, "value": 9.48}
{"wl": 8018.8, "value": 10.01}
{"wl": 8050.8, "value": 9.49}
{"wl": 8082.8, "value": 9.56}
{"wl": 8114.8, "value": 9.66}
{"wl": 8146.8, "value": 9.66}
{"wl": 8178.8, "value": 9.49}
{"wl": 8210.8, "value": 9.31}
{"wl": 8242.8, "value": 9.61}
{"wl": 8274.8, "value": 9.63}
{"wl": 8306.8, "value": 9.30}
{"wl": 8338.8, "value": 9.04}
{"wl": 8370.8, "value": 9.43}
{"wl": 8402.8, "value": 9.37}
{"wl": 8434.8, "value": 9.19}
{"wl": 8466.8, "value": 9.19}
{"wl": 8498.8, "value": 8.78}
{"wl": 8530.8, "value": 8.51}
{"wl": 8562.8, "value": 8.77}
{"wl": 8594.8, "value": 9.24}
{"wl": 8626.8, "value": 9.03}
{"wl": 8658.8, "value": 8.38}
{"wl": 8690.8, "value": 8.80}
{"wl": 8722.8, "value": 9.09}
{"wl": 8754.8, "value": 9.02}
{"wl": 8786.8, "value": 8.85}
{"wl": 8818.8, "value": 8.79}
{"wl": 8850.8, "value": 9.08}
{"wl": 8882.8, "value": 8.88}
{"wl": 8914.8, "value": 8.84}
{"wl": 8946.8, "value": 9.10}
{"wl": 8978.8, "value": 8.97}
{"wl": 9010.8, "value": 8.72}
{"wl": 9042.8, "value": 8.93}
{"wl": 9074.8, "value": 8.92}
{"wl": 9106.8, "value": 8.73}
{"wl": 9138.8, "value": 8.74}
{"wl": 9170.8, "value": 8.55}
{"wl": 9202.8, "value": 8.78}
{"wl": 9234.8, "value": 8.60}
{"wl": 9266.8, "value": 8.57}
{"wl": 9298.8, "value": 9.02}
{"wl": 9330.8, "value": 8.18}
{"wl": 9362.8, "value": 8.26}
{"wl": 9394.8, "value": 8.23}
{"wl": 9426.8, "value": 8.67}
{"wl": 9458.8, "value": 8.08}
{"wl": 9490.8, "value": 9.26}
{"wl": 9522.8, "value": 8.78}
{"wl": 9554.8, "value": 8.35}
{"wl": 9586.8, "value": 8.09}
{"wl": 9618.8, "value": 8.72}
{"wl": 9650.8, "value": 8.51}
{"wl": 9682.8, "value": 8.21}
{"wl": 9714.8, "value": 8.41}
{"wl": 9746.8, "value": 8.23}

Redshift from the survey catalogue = 0.00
